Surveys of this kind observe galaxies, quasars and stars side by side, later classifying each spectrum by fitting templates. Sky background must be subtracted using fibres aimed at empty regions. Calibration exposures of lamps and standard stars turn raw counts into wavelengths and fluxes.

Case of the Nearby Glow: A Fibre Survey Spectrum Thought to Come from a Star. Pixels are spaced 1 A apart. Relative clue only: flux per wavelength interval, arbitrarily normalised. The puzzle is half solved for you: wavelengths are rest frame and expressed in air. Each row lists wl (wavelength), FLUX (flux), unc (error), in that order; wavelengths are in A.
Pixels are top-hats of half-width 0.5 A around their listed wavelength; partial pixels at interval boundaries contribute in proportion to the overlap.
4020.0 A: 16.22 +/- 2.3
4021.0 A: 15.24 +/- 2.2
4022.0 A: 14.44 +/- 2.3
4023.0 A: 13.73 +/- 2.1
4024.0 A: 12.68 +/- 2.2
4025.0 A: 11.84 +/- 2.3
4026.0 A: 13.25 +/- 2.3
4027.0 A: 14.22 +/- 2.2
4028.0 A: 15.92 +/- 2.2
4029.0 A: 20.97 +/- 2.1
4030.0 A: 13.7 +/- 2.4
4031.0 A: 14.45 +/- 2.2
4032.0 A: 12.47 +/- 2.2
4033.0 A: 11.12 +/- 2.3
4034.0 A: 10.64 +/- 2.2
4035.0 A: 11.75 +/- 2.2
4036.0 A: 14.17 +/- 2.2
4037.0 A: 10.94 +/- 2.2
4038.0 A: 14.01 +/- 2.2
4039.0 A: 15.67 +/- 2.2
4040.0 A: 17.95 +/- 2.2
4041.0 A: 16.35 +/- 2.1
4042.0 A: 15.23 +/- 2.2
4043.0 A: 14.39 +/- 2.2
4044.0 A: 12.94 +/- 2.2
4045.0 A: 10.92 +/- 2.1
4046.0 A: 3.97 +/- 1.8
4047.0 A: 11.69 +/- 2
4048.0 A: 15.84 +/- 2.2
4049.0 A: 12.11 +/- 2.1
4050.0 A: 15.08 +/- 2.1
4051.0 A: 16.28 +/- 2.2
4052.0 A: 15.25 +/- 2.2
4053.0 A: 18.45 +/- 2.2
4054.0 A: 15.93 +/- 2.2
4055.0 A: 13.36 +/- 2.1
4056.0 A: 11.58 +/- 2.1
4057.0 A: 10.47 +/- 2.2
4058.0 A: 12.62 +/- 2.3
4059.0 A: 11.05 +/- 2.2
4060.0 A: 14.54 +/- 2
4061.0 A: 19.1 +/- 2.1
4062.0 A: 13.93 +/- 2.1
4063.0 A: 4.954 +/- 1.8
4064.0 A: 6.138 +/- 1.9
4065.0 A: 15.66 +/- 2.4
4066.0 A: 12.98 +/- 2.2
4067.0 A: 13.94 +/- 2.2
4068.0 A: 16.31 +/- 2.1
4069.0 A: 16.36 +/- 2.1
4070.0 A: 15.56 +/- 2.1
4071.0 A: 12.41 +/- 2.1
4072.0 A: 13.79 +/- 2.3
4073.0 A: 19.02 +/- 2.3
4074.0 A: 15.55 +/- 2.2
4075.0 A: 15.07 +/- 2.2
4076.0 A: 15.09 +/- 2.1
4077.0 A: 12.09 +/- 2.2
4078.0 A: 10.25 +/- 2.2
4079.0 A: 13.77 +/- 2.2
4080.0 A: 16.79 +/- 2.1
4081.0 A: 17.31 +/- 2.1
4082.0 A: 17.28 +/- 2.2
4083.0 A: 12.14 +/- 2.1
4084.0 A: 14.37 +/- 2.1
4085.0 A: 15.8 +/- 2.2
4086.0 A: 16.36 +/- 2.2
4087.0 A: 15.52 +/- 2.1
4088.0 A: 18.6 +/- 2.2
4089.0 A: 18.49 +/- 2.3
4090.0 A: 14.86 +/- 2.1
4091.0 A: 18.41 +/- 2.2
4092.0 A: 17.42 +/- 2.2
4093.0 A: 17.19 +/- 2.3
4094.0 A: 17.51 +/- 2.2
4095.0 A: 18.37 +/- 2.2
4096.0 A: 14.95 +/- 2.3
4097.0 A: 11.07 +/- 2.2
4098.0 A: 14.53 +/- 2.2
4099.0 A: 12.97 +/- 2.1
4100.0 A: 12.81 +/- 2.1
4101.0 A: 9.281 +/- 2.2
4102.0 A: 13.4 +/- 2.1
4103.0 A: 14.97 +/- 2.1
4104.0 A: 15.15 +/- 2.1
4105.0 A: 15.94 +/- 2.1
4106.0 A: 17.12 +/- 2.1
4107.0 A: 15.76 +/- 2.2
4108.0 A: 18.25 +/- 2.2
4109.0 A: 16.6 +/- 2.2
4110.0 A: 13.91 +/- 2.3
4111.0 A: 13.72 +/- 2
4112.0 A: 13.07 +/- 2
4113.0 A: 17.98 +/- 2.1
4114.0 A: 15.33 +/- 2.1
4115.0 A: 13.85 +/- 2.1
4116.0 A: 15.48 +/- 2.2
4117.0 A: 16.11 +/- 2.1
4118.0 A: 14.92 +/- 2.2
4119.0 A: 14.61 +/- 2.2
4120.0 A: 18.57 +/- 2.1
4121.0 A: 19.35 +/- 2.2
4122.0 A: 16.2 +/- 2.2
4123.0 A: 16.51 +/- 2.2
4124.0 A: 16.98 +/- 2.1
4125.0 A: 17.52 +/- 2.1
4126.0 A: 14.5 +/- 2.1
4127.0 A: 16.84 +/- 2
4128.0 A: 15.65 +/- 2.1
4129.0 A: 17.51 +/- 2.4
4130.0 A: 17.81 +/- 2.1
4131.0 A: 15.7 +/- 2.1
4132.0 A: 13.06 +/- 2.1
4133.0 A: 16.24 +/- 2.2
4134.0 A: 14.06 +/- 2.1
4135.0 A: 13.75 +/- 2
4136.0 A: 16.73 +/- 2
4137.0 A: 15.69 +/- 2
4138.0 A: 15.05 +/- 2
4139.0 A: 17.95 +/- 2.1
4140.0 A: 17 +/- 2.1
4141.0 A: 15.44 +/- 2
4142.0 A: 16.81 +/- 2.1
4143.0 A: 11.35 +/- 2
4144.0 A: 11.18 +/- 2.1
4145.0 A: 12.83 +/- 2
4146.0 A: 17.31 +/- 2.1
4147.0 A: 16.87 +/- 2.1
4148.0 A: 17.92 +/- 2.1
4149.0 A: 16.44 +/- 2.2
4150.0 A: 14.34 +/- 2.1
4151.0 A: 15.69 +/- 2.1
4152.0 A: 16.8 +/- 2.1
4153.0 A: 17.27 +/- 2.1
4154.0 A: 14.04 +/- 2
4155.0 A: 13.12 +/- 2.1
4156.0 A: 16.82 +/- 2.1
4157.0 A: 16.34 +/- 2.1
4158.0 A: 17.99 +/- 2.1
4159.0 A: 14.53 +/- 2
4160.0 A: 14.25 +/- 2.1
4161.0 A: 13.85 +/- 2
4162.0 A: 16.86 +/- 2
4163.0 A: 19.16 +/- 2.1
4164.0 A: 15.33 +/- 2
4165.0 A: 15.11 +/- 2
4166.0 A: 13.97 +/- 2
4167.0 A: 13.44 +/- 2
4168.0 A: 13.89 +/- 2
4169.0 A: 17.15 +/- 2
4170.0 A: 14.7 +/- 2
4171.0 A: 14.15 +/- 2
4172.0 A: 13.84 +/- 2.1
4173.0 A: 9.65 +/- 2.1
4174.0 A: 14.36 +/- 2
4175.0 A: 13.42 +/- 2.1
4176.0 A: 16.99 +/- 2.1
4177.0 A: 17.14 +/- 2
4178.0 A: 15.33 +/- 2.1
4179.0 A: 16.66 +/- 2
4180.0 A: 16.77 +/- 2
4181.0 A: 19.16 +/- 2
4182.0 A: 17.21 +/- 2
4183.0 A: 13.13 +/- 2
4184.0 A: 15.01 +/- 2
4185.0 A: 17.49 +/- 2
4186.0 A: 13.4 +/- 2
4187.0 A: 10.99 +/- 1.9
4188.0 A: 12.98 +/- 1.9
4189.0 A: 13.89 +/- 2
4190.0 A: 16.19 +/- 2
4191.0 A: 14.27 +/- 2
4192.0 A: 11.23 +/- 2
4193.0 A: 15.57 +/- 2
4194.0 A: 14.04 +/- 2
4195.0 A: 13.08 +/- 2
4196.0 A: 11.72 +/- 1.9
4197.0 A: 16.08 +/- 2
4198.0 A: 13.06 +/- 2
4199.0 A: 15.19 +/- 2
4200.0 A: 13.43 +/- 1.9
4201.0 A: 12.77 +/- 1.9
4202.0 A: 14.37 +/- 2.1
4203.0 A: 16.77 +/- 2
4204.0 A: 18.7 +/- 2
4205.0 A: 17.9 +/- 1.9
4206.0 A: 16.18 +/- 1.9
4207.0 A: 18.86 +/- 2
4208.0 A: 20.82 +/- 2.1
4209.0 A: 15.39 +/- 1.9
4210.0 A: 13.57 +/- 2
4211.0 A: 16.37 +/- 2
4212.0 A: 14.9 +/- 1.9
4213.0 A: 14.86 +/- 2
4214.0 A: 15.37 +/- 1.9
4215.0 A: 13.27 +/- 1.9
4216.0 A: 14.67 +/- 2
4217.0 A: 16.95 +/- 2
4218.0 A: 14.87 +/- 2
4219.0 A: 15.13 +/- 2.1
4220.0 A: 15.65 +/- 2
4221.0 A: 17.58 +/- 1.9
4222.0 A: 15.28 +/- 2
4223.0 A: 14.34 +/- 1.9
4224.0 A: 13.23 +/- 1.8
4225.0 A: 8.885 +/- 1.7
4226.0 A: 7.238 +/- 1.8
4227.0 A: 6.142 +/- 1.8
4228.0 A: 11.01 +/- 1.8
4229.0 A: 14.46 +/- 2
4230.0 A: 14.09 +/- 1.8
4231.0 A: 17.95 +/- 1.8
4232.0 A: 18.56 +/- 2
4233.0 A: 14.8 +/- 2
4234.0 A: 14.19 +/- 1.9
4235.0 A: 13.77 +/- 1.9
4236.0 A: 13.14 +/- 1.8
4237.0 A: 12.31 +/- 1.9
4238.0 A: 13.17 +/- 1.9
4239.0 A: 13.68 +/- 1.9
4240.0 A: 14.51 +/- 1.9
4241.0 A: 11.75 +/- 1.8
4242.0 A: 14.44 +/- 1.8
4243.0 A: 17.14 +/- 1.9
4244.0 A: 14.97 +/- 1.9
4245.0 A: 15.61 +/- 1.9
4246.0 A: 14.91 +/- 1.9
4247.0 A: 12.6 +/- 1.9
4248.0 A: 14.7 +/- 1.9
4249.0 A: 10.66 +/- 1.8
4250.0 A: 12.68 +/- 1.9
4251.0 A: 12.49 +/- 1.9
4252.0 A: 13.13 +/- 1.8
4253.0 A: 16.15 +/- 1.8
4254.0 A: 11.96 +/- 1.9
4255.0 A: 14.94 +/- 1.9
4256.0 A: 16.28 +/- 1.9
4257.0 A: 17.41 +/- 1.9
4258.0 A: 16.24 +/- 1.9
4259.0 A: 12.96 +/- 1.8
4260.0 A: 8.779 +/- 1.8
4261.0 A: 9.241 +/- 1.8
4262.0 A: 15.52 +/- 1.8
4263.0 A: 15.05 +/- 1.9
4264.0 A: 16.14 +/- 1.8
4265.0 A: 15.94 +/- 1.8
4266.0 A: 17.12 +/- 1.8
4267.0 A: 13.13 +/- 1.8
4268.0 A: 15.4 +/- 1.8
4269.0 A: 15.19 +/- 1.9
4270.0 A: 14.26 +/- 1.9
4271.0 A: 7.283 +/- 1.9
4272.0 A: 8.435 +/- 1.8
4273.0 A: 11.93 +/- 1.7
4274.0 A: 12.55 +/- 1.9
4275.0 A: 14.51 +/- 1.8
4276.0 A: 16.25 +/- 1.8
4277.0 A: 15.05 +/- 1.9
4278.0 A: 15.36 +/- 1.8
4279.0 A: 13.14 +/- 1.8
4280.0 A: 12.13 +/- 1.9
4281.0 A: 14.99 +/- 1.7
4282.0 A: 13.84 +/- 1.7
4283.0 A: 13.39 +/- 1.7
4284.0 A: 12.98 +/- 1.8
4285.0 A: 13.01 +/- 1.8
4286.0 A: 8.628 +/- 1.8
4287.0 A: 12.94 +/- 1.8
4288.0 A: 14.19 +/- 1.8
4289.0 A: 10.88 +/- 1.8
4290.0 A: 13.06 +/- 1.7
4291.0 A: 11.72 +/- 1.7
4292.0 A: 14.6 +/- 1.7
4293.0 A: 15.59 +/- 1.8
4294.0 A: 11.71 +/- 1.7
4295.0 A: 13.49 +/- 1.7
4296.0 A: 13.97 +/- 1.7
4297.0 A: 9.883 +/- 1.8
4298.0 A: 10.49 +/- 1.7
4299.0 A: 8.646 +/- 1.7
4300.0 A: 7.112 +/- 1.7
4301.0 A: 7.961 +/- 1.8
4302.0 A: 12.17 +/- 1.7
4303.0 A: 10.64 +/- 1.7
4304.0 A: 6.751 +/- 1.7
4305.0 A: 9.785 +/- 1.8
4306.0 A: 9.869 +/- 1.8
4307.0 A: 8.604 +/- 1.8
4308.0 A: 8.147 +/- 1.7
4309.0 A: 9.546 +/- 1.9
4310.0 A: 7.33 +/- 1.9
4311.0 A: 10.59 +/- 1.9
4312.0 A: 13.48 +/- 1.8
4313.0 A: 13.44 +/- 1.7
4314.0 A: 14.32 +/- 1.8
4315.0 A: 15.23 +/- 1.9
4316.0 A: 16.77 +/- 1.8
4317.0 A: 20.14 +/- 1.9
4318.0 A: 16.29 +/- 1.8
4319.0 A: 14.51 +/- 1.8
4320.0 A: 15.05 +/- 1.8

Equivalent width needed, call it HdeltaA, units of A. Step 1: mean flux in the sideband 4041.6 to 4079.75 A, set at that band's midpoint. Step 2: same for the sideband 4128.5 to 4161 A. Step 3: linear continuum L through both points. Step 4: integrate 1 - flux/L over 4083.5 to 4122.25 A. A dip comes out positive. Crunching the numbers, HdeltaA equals -2.9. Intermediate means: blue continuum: 13.5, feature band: 15.6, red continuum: 15.5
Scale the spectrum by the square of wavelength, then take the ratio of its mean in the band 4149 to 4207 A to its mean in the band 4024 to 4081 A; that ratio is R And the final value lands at 1.16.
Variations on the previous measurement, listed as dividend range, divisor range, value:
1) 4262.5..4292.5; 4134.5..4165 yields 0.91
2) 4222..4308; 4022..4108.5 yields 0.99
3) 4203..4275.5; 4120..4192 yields 0.96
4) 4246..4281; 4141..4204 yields 0.96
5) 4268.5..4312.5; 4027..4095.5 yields 0.91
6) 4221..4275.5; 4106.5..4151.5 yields 0.91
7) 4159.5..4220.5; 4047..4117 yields 1.08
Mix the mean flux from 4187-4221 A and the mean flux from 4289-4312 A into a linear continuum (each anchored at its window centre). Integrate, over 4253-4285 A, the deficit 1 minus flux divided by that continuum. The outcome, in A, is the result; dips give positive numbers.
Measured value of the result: -4.7 A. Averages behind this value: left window 15.1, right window 10.6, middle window 13.8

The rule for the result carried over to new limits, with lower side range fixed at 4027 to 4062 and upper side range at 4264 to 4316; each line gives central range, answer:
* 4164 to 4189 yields -3.5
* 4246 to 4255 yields -0.5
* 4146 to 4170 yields -4.8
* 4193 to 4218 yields -5.0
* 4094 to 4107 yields -0.9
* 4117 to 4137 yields -4.2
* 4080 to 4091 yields -2.1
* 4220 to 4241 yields -1.3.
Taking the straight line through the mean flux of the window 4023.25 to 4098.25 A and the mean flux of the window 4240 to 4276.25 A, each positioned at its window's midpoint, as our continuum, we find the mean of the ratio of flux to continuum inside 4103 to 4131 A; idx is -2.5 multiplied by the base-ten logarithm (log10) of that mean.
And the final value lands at -0.14 mag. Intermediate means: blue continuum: 14.3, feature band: 16.1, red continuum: 13.8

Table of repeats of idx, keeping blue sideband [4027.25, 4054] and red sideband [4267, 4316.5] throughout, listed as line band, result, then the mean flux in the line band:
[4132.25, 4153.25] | -0.17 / 15.5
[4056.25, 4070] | 0.07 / 13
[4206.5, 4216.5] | -0.24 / 15.8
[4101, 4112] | -0.12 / 15.1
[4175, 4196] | -0.16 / 14.9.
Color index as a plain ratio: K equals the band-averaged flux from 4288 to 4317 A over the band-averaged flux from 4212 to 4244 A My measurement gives 0.82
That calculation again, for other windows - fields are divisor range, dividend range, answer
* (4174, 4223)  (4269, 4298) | 0.84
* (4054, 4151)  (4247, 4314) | 0.83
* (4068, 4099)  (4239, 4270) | 0.92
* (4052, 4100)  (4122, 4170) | 1.07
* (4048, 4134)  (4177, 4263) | 0.96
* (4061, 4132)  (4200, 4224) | 1.03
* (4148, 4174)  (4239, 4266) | 0.93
